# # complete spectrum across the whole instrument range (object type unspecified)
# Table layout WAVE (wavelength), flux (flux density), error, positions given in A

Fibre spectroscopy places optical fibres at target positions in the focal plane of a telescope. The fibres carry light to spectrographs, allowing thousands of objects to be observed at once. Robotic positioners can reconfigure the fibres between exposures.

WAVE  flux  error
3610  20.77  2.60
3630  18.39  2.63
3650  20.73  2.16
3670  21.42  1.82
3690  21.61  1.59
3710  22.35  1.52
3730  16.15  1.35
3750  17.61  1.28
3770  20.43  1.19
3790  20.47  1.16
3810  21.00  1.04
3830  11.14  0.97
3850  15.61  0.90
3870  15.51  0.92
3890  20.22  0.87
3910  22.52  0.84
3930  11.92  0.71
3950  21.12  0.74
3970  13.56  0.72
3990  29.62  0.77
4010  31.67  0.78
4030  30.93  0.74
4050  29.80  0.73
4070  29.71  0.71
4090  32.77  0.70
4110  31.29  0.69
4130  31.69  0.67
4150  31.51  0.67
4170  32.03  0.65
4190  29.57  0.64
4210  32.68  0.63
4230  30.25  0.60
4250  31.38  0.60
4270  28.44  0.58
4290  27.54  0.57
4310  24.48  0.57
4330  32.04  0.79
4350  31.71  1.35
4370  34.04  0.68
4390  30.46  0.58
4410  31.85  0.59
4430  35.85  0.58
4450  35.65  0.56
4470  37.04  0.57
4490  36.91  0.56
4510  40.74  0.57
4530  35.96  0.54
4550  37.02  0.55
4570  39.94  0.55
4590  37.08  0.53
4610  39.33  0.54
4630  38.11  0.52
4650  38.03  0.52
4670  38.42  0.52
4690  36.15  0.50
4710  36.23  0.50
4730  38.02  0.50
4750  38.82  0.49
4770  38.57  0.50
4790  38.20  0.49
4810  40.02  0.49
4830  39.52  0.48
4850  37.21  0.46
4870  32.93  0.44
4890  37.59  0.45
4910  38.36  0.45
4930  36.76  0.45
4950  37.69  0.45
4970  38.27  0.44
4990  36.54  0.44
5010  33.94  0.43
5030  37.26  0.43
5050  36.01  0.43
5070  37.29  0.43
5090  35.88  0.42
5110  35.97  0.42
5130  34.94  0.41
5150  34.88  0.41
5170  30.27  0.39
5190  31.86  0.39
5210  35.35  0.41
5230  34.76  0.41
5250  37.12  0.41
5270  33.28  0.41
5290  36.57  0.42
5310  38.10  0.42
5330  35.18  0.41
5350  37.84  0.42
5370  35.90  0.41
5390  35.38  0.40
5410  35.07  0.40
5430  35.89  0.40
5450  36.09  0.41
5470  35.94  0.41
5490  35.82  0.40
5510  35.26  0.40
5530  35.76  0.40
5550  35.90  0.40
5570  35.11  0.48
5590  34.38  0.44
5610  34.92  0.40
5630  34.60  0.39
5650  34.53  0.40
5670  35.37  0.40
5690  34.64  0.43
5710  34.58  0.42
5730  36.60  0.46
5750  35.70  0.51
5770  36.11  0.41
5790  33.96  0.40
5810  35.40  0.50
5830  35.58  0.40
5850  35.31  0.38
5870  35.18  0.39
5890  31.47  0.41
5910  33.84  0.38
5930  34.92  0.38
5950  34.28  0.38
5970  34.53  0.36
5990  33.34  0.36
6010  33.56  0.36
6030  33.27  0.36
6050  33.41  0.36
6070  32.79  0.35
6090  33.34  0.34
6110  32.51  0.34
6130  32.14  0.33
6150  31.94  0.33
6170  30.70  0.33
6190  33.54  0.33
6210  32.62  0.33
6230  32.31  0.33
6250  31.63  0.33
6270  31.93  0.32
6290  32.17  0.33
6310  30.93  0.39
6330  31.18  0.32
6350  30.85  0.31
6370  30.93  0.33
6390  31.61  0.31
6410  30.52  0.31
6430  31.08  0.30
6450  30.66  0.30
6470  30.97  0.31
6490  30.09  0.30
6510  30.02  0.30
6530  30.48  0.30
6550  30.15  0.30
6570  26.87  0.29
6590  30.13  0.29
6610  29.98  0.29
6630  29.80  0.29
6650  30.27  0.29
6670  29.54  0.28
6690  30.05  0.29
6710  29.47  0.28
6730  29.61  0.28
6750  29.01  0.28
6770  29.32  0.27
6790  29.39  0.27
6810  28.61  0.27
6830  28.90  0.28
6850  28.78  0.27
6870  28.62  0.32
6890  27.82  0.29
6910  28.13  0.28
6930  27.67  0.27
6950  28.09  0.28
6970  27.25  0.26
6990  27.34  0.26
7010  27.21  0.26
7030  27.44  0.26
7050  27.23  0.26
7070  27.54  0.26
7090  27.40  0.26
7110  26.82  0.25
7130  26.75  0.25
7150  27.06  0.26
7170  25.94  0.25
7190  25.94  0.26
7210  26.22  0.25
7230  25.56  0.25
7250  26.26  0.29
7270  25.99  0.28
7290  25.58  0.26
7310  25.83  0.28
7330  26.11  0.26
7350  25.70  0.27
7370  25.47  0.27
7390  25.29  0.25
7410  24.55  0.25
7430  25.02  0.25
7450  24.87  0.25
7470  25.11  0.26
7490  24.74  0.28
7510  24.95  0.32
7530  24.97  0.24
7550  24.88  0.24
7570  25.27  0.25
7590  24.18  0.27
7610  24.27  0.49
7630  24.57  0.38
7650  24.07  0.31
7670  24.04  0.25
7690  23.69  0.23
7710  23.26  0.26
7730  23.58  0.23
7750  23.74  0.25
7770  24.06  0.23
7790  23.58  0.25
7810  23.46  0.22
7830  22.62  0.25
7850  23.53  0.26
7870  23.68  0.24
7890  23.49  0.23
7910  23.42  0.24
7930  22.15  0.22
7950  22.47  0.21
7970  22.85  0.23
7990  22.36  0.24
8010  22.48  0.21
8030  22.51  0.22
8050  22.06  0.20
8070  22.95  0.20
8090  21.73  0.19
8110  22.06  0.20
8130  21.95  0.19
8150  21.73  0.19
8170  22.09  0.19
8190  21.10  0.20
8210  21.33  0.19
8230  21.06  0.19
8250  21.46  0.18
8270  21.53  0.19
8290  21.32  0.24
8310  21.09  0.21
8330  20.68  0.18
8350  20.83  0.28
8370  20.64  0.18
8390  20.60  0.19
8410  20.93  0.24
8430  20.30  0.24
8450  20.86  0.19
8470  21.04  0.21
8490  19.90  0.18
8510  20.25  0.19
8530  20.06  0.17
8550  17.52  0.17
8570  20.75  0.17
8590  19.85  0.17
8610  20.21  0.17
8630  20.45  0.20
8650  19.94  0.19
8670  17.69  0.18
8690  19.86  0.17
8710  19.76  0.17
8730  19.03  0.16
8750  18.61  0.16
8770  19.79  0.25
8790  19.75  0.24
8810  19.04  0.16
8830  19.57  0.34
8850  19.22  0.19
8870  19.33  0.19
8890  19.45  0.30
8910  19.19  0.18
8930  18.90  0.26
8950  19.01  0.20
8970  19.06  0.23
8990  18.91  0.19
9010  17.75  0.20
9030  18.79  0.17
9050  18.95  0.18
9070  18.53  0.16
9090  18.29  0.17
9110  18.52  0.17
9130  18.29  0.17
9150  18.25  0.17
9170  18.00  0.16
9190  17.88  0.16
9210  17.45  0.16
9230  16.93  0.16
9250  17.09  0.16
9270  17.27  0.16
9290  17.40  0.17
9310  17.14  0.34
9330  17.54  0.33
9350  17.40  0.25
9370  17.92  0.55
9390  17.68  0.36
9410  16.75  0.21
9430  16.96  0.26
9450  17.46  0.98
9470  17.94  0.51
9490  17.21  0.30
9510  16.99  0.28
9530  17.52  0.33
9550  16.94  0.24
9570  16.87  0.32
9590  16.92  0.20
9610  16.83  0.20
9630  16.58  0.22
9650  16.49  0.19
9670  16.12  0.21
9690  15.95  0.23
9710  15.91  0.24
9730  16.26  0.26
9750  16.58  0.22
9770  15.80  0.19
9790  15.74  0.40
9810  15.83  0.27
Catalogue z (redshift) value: 0.000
